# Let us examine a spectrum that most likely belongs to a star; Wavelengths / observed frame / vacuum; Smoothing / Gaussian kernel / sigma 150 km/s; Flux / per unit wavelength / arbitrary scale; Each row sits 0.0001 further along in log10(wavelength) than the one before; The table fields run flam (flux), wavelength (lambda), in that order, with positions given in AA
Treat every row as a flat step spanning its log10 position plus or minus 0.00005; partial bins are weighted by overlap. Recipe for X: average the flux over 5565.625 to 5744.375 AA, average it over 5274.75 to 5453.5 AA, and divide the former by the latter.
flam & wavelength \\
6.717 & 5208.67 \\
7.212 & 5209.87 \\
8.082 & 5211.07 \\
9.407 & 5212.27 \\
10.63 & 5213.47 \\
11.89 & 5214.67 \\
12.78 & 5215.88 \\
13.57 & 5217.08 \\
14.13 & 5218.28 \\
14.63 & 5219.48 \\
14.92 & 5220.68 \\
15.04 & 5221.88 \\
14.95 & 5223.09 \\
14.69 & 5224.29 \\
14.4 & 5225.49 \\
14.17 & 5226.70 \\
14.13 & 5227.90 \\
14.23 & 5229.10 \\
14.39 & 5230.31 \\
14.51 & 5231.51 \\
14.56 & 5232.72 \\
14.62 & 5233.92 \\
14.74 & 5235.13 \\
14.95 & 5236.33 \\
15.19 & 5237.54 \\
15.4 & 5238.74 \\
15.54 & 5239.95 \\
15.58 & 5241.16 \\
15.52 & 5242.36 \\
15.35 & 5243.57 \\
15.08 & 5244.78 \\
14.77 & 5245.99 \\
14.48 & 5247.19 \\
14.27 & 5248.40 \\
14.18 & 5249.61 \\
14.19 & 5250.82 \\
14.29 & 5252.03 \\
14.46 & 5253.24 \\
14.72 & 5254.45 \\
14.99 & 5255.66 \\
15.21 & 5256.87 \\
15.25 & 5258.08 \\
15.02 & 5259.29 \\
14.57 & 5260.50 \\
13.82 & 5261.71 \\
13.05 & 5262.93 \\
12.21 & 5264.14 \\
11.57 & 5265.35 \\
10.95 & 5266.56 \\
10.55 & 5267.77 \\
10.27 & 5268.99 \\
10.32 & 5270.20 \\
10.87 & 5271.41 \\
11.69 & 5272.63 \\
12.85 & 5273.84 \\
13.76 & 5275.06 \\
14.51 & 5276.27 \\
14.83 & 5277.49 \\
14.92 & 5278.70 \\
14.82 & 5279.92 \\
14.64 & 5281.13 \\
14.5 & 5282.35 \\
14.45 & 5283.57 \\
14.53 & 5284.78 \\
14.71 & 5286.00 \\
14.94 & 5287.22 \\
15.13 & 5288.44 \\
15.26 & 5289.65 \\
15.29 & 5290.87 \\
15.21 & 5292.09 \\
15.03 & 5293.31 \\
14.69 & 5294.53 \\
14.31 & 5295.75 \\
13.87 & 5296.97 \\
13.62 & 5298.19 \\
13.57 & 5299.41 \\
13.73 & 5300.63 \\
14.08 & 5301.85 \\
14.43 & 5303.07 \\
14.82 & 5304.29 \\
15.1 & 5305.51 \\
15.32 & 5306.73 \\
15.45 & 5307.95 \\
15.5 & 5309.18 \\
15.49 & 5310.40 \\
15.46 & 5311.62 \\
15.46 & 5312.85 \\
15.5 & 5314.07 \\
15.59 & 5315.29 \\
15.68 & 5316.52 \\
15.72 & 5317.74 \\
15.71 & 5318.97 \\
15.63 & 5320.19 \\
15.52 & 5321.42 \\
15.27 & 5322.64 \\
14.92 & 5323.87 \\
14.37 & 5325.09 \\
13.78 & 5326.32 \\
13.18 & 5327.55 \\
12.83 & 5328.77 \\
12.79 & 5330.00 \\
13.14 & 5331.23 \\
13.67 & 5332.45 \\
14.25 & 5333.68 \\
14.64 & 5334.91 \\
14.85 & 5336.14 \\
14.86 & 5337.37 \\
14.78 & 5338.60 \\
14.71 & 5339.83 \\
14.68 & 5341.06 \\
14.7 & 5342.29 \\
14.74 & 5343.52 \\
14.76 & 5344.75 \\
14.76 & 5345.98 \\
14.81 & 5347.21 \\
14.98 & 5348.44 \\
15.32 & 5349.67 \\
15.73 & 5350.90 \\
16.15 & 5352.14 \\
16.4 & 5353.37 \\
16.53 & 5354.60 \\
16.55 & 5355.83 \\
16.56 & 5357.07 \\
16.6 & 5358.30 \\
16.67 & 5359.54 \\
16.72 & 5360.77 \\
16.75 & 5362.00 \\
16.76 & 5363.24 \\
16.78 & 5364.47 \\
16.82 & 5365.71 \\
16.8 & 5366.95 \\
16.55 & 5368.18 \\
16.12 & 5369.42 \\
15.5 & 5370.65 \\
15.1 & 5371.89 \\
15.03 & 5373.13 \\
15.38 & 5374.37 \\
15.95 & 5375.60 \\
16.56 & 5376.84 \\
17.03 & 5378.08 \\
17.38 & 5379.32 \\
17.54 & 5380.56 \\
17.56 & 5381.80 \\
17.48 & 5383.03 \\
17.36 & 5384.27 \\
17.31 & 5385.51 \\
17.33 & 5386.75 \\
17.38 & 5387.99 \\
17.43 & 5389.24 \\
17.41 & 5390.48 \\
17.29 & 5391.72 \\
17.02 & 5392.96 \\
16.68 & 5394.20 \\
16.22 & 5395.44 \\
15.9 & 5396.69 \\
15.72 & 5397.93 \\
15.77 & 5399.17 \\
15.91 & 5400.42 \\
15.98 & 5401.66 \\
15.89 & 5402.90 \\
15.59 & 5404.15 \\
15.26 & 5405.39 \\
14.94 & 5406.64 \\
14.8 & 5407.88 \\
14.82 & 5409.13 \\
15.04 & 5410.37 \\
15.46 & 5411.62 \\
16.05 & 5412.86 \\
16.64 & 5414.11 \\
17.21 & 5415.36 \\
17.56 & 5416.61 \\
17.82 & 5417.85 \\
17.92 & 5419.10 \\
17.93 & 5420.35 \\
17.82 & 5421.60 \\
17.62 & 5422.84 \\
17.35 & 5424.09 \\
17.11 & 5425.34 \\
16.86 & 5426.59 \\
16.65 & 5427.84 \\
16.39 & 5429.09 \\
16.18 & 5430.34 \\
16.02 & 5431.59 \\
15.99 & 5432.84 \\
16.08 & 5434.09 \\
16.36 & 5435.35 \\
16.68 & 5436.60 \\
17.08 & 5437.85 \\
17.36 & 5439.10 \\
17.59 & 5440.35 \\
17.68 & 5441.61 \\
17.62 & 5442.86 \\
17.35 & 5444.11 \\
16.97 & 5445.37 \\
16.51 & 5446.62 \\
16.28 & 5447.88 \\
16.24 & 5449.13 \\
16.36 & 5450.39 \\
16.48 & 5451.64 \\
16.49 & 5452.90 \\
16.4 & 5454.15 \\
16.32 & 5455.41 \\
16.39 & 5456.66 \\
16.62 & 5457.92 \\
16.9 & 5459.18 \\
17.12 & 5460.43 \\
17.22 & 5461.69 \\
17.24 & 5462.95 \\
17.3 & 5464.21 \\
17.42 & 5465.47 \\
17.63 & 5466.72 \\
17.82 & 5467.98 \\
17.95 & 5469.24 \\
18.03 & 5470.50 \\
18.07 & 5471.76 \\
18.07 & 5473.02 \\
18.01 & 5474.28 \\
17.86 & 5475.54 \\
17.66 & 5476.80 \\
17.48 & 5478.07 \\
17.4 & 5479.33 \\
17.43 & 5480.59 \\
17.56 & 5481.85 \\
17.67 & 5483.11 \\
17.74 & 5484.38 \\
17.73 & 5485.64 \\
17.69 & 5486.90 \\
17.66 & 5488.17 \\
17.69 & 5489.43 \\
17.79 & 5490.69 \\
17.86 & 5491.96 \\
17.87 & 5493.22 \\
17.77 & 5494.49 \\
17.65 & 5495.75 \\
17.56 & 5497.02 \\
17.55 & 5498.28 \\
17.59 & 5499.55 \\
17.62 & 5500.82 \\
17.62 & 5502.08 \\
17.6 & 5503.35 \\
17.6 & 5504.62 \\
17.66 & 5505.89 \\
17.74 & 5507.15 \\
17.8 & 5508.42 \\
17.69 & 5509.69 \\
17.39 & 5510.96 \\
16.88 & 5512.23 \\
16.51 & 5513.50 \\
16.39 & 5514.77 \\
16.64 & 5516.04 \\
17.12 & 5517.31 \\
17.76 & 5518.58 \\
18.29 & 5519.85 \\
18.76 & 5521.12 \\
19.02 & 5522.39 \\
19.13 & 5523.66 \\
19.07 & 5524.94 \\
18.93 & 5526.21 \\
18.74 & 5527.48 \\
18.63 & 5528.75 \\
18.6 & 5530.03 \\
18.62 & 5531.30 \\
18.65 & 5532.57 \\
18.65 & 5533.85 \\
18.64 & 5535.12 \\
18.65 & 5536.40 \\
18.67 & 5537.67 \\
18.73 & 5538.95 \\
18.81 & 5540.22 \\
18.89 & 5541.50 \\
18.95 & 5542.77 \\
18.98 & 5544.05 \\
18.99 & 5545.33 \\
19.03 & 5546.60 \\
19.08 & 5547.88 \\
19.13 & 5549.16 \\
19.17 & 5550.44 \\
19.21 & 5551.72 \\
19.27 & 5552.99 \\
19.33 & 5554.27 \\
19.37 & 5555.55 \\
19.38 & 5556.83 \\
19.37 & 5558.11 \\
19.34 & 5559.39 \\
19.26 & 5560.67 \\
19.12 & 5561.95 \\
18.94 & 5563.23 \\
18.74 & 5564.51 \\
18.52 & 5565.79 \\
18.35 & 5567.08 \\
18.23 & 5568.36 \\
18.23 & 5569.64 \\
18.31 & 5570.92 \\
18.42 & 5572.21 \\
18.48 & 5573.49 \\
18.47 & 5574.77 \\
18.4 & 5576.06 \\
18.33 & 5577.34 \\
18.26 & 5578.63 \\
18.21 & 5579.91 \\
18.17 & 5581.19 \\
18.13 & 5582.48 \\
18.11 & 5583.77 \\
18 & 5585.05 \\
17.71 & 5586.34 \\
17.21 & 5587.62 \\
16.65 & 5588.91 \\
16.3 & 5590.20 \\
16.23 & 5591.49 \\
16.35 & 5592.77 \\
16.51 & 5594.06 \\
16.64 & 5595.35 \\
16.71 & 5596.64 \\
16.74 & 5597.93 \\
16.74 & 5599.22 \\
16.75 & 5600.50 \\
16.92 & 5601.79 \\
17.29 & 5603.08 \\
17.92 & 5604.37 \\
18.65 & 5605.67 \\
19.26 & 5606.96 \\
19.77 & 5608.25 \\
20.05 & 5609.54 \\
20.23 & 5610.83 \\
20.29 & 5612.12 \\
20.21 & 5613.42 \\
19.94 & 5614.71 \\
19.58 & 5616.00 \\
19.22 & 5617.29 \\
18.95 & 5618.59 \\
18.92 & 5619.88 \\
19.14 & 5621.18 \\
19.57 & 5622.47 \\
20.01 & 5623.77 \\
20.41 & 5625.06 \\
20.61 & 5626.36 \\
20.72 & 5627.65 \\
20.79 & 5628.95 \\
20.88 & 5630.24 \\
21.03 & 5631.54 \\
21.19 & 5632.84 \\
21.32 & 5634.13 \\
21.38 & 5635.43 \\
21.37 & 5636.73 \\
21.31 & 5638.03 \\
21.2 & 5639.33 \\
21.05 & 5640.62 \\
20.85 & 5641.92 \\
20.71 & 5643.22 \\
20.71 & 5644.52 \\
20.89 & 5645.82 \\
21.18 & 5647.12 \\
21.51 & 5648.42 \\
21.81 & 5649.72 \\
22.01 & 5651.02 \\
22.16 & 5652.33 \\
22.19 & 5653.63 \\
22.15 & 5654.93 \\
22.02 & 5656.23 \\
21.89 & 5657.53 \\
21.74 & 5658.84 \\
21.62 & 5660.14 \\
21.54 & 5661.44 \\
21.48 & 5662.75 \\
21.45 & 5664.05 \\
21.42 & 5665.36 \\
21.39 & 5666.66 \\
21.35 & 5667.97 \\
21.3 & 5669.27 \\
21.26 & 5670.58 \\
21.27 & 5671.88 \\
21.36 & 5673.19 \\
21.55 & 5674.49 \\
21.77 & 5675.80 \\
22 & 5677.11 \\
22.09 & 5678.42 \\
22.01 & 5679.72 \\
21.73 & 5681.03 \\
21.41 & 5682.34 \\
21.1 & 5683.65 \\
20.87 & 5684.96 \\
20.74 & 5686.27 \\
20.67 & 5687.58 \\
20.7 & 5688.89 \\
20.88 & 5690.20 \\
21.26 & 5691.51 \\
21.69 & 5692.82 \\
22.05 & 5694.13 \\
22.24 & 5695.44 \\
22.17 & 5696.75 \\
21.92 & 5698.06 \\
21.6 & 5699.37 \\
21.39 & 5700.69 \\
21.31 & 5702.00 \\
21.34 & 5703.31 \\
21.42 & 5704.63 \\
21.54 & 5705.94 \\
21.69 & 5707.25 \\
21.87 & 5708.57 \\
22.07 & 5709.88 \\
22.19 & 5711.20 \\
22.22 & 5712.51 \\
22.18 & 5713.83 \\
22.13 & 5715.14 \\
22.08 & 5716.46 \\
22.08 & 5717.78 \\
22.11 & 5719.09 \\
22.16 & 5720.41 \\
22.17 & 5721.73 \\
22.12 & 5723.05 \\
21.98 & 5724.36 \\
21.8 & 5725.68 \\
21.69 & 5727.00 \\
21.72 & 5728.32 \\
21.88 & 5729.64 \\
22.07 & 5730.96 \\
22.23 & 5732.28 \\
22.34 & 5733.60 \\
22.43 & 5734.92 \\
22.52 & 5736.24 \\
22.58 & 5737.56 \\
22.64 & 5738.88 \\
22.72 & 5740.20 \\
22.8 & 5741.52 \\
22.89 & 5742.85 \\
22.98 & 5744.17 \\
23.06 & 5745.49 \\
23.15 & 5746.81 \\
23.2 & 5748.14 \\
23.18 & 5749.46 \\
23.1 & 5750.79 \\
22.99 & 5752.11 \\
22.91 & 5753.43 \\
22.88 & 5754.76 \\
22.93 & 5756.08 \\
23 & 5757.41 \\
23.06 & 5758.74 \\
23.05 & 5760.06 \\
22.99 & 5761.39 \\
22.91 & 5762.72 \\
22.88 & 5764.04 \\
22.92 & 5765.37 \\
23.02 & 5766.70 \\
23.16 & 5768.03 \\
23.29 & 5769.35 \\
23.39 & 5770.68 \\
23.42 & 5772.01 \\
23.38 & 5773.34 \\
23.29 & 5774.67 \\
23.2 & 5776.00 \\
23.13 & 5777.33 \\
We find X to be 1.3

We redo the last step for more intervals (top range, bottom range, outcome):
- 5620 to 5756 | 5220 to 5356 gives 1.50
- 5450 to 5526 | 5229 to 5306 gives 1.24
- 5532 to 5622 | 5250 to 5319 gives 1.30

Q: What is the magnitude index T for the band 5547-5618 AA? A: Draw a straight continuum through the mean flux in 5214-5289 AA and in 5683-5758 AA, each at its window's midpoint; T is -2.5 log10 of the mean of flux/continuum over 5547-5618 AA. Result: 0.077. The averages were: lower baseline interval 14.1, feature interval 18.4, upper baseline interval 22.1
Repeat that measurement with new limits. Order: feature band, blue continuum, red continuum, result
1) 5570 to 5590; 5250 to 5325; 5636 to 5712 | 0.10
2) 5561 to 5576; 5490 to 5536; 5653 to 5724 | 0.03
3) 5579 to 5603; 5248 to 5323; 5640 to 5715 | 0.16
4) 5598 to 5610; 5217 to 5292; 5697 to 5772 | 0.12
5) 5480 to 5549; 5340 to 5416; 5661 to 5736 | 0.03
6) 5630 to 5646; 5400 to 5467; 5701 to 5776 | -0.03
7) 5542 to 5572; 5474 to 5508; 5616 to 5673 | 0.01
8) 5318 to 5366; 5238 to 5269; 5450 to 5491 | 0.02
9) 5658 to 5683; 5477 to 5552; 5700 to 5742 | -0.02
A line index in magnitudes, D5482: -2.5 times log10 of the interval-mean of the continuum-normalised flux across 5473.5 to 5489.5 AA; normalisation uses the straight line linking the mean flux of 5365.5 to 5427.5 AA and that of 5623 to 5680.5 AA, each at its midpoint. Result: 0.03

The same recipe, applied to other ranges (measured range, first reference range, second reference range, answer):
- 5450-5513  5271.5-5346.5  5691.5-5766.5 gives 0.02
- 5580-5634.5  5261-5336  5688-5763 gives 0.07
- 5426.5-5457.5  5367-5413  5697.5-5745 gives 0.03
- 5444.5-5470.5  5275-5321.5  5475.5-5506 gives 0.02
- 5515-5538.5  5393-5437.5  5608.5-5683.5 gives 0.01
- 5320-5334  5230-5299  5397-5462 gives 0.07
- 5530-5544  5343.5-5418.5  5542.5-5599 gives -0.05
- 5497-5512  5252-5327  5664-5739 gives 0.03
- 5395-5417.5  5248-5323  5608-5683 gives 0.05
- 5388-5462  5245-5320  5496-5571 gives 0.00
